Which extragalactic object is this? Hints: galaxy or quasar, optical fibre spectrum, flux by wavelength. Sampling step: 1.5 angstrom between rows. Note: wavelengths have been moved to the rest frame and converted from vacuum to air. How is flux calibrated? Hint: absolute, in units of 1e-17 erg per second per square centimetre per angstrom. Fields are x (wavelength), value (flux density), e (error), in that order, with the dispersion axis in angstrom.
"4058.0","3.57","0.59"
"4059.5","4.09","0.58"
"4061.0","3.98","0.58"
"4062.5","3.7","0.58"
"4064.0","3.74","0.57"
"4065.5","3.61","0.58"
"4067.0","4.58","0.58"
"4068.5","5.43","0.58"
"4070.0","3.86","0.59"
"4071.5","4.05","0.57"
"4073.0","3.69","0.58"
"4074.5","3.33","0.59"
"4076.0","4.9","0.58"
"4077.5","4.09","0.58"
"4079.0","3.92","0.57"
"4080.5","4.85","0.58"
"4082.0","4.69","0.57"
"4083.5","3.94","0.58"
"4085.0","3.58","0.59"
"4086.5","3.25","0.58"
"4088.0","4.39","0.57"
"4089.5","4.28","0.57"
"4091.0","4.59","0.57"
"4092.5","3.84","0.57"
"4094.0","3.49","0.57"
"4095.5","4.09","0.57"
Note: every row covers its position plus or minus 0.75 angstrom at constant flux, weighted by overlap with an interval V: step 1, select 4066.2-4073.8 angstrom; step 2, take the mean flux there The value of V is 4.31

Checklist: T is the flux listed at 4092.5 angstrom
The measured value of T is 3.84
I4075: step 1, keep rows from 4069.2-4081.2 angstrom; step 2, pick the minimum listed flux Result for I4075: 3.33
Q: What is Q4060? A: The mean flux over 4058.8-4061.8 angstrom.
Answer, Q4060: 4.03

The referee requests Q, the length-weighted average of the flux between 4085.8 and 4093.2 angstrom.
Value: 4.08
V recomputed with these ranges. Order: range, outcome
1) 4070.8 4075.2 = 3.69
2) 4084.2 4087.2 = 3.43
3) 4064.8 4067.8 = 4.13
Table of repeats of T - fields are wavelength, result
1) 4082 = 4.69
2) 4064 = 3.74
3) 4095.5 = 4.09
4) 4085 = 3.58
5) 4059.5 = 4.09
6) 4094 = 3.49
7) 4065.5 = 3.61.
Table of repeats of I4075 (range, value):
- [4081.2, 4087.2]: 3.25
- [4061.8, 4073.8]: 3.61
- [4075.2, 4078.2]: 4.09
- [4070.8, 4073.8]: 3.69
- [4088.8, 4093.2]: 3.84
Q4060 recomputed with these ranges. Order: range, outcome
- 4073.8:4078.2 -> 4.12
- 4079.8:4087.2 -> 4.06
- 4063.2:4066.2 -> 3.68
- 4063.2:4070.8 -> 4.24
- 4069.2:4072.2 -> 3.98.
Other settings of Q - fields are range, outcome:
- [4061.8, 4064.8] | 3.72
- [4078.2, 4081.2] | 4.37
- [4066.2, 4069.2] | 4.97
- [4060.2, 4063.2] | 3.85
